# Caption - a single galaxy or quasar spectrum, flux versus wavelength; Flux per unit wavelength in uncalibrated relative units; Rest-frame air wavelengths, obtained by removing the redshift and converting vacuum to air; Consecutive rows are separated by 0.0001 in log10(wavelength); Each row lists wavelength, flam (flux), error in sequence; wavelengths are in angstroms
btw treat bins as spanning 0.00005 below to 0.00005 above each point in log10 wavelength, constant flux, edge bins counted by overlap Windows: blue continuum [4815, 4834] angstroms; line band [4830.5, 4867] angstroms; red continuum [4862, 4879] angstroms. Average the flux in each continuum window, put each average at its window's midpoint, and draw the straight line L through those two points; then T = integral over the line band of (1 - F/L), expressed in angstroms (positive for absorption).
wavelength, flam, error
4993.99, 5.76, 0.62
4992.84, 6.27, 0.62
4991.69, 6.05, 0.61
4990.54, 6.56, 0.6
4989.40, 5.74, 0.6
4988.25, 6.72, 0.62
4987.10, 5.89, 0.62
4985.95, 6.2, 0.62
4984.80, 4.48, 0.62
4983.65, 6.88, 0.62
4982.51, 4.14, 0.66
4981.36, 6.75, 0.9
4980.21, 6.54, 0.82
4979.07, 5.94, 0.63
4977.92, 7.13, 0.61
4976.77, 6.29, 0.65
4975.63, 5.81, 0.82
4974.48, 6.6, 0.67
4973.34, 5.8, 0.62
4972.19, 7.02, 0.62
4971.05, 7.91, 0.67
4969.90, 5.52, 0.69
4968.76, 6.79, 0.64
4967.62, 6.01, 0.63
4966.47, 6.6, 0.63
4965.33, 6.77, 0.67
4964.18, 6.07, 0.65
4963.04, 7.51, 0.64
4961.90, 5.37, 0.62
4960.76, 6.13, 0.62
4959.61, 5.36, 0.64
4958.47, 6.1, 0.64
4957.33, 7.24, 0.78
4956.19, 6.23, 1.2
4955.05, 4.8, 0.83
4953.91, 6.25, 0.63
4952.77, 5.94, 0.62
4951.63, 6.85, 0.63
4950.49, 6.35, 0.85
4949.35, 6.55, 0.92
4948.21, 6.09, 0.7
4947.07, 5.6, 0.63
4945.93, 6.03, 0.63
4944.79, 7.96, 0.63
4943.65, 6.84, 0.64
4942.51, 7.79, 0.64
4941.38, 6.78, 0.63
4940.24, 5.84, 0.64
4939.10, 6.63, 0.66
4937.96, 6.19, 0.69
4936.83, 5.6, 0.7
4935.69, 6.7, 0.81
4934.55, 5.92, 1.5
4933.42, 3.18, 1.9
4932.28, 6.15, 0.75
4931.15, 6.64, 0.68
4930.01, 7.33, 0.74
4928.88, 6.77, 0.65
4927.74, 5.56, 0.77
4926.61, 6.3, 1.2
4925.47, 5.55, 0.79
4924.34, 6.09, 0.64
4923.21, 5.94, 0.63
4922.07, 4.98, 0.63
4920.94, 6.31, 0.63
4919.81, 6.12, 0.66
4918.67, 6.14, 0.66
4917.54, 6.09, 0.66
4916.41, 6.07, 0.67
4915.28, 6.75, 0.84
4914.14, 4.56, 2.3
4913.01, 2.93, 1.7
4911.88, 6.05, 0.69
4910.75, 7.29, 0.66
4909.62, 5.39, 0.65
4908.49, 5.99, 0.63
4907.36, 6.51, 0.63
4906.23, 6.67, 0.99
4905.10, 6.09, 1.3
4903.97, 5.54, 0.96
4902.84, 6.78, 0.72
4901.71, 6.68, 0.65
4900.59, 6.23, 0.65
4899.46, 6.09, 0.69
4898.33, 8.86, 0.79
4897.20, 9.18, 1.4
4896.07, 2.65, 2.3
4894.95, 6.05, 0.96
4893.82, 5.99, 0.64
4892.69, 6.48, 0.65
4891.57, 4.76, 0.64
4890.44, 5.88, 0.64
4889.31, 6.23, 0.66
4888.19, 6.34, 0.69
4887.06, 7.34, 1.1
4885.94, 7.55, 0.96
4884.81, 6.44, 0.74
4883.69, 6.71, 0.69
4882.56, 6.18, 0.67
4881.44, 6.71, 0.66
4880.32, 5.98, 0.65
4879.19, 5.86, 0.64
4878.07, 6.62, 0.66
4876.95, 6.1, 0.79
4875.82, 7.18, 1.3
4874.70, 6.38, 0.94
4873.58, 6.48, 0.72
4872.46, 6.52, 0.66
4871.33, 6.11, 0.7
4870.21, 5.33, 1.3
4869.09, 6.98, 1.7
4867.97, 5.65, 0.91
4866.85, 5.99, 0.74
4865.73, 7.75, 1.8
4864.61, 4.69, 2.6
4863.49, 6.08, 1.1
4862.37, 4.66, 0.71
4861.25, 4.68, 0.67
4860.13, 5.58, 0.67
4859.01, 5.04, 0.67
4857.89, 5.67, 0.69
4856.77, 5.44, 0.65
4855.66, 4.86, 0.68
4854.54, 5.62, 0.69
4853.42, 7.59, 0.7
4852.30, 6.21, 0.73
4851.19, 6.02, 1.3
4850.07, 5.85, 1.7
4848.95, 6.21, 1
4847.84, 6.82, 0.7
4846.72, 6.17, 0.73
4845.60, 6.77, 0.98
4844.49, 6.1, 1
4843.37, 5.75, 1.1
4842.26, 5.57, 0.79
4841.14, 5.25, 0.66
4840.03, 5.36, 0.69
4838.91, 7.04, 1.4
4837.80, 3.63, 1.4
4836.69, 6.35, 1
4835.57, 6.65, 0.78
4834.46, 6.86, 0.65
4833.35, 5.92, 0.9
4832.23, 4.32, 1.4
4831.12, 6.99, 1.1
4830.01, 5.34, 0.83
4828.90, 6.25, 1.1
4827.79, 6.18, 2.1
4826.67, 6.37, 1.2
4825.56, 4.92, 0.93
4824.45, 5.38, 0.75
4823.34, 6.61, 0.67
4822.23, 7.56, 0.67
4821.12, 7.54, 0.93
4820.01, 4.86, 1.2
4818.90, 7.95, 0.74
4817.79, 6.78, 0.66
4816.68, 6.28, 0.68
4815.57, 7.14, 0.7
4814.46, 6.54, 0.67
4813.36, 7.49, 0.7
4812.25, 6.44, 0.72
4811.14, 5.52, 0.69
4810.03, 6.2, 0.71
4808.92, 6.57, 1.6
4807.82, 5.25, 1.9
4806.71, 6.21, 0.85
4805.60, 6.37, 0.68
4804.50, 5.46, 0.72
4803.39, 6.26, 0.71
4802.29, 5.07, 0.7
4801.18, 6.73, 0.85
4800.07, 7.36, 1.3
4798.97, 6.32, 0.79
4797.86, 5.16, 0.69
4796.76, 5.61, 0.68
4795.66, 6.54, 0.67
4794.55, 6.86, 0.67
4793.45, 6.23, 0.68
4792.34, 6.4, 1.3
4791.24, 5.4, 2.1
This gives 2.1 angstroms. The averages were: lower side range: 6.26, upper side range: 6.18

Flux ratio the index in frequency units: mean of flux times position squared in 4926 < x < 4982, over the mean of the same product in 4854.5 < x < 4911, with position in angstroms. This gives 1.1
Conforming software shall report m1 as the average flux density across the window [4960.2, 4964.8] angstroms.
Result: 6.28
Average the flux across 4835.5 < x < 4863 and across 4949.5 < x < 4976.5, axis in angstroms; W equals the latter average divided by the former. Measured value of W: 1.09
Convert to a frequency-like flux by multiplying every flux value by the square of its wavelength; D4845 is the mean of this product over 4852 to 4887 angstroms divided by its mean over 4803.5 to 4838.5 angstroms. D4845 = 1.01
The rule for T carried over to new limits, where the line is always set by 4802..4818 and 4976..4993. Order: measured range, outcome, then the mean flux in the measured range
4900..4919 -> 0.56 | 5.99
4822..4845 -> 1.21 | 5.9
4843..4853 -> -0.04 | 6.24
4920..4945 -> -0.24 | 6.2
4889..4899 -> -0.09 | 6.23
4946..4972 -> -0.68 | 6.28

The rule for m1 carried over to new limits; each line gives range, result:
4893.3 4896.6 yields 4.91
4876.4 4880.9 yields 6.15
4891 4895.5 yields 5.81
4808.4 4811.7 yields 6.08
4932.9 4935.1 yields 4.58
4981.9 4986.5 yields 5.43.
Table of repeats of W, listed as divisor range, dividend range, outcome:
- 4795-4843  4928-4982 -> 1.03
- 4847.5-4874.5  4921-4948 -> 1.05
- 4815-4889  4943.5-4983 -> 1.03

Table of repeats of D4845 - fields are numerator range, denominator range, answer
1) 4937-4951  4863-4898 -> 1.07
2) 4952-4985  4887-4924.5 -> 1.05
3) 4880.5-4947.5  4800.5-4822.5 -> 1.01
